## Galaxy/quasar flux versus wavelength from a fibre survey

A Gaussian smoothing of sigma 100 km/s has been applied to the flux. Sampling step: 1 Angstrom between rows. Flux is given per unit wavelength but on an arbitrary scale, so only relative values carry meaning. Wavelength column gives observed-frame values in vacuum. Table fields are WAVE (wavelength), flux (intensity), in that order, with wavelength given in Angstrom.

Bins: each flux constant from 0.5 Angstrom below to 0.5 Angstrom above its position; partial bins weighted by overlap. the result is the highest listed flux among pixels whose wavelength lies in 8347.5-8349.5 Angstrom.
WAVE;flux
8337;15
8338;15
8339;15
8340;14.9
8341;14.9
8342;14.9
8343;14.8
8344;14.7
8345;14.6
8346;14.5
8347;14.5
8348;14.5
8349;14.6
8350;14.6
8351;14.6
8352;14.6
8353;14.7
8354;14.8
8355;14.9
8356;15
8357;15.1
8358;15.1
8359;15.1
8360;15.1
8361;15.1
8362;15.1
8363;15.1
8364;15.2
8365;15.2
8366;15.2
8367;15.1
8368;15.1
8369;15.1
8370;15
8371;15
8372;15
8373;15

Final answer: 14.6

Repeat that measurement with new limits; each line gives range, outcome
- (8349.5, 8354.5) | 14.8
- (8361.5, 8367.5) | 15.2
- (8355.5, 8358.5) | 15.1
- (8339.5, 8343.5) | 14.9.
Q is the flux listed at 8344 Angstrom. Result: 14.7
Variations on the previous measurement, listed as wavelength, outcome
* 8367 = 15.1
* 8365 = 15.2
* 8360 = 15.1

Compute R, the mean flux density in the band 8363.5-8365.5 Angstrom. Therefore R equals 15.2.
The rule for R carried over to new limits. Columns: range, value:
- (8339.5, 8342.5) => 14.9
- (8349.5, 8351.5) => 14.6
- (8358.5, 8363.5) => 15.1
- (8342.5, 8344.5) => 14.8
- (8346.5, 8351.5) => 14.6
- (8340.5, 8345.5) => 14.8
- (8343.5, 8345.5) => 14.6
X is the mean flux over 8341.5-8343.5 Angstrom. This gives 14.9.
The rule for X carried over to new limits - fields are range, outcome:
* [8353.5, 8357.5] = 15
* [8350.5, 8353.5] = 14.6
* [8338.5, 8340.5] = 14.9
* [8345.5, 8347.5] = 14.5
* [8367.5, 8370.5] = 15.1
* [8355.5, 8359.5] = 15.1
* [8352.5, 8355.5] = 14.8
